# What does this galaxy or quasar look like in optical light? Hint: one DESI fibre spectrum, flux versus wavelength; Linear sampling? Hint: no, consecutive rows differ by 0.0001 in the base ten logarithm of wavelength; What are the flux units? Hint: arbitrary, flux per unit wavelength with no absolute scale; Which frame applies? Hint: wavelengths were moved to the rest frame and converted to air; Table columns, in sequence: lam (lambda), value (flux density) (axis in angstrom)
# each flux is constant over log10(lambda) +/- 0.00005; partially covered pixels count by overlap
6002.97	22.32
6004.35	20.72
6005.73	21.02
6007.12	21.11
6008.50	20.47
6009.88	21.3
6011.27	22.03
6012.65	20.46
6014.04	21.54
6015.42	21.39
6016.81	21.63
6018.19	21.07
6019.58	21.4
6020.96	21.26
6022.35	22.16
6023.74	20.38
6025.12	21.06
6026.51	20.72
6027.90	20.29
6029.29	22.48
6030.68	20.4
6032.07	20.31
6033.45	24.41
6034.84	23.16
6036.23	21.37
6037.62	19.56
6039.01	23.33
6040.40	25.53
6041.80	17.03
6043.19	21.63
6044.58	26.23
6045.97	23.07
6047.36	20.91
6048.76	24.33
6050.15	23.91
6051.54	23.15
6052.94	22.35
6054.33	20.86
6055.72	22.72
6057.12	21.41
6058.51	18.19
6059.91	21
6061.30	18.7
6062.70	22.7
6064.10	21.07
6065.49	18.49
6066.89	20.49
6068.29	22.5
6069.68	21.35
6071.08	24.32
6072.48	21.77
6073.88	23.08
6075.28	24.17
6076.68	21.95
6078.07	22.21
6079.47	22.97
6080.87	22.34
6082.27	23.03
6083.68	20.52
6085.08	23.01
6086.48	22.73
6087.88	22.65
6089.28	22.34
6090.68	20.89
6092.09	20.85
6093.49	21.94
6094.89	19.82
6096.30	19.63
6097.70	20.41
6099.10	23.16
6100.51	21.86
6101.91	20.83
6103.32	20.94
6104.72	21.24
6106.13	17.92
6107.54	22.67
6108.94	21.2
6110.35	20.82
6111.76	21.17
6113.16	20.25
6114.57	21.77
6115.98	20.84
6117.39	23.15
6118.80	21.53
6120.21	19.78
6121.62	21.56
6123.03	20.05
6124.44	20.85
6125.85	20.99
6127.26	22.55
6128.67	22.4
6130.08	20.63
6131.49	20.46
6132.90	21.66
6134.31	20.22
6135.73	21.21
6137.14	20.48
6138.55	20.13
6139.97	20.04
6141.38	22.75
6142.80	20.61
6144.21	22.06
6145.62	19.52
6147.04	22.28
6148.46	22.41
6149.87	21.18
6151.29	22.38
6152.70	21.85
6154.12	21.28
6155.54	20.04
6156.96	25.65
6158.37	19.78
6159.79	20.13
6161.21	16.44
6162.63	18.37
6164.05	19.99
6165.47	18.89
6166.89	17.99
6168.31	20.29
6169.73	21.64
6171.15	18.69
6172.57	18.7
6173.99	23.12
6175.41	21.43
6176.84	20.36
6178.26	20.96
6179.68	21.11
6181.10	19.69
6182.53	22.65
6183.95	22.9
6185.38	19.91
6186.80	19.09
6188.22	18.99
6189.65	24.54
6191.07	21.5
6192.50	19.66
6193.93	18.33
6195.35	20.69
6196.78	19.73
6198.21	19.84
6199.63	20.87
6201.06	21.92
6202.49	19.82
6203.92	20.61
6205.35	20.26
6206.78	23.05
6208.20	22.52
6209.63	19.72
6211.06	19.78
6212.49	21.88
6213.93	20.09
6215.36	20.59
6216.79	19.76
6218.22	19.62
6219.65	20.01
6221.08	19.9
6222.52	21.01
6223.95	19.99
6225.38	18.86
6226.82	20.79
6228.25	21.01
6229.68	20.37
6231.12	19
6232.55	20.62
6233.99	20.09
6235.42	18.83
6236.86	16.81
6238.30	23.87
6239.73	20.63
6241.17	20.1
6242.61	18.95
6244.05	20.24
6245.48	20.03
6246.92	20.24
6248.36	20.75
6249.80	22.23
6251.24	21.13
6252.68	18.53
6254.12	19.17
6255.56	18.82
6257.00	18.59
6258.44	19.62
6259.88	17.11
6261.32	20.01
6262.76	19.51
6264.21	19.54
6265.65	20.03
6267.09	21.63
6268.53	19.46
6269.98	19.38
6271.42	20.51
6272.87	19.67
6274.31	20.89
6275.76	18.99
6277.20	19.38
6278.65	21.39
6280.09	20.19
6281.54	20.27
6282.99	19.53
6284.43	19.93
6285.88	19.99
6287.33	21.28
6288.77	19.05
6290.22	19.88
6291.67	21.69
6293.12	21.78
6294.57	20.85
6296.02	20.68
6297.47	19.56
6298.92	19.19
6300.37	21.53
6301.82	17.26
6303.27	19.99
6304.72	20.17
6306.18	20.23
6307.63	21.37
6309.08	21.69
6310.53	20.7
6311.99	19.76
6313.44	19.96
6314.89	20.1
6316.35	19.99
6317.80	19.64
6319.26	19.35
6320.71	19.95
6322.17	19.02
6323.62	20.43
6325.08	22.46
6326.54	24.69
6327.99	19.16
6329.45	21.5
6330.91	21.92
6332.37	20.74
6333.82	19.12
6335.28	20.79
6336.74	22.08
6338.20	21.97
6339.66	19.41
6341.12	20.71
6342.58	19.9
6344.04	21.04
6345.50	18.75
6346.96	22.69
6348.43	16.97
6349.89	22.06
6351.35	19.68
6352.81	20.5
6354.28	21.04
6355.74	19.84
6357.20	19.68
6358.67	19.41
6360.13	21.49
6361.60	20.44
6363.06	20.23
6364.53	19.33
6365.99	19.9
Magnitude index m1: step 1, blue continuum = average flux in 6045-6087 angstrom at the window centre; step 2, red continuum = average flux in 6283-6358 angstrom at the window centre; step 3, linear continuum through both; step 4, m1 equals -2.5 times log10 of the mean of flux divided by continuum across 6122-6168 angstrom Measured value 0.04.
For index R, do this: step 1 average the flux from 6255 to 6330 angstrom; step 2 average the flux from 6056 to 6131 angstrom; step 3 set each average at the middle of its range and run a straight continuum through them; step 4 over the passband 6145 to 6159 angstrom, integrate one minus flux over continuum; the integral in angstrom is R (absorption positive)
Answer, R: -0.4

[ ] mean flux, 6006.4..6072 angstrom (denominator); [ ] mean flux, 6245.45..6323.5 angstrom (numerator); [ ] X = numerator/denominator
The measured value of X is 0.93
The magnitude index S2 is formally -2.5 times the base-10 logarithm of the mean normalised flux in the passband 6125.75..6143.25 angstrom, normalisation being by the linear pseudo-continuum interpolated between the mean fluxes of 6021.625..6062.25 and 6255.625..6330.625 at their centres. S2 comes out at 0.00 mag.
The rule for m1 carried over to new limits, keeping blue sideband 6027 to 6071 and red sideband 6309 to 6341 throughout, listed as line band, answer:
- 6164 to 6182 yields 0.05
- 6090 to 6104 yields 0.03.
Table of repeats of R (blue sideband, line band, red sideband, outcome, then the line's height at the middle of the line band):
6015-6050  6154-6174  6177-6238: 0.8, 20.8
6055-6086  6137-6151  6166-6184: -0.2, 21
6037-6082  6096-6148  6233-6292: 0.7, 21.4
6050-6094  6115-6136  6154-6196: -0.1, 21.1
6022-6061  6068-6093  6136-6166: -1.1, 21.5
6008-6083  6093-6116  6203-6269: 0.3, 21.3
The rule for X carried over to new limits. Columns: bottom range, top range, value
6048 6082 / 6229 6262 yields 0.90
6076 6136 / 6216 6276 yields 0.93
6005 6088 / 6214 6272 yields 0.92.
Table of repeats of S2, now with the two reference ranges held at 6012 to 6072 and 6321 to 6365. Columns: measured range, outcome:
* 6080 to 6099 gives -0.01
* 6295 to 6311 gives 0.03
